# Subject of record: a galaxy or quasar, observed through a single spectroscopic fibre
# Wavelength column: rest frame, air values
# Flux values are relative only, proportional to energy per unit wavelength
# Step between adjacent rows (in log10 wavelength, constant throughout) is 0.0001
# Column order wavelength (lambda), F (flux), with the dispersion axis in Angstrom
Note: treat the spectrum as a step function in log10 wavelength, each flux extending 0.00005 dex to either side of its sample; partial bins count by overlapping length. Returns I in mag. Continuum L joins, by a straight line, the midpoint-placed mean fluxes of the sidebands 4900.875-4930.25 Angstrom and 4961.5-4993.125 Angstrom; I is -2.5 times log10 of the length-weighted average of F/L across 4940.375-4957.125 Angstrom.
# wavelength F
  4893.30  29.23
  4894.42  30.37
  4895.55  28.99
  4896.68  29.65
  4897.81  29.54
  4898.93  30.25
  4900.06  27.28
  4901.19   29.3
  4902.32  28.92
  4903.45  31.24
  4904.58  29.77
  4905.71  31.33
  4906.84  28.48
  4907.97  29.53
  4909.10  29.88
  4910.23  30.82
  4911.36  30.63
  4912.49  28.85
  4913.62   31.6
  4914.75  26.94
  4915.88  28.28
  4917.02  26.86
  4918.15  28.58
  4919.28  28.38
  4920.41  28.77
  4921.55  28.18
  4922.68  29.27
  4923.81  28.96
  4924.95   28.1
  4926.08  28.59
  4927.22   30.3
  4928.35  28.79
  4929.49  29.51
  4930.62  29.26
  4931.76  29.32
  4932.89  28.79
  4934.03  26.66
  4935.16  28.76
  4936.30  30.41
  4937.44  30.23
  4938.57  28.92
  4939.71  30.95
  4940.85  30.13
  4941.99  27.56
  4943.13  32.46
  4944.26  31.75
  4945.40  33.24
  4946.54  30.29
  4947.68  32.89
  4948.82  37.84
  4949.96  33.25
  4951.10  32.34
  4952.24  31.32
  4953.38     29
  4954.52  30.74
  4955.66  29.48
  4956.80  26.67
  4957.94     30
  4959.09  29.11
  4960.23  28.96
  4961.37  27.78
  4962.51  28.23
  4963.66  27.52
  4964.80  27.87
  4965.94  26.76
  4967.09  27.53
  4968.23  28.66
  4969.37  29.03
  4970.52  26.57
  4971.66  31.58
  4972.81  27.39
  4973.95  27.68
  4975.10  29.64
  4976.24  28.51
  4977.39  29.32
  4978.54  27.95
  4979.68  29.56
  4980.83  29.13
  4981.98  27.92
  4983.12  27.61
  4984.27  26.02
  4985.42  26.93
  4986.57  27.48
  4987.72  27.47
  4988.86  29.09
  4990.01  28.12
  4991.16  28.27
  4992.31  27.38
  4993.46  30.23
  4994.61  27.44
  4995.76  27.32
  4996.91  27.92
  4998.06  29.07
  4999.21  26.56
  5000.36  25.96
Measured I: -0.10 mag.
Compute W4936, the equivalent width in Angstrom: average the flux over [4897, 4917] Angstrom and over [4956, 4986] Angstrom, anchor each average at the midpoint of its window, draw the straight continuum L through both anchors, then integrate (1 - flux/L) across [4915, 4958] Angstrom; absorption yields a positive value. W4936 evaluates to -1.40 Angstrom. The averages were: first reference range 29.5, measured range 29.8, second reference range 28.2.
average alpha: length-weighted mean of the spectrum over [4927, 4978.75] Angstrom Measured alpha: 29.6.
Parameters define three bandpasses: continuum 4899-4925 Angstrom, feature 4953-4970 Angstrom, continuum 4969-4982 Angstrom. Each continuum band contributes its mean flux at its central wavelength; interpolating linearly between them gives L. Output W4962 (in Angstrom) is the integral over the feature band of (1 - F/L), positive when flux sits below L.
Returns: 0.2 Angstrom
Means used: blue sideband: 29.2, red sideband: 28.7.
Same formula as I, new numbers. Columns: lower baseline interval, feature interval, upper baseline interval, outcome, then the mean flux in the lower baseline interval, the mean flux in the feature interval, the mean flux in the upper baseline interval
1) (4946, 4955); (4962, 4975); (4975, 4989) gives 0.07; 32.2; 28.1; 28.1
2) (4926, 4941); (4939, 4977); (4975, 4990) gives -0.04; 29.3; 29.8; 28.2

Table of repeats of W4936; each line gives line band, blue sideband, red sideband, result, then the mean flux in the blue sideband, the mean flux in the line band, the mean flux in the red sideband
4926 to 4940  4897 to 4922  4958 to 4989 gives -0.19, 29.3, 29.3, 28.2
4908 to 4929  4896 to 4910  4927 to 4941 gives 0.34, 29.6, 29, 29.3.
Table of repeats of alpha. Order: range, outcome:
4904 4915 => 29.9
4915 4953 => 29.9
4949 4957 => 30.9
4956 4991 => 28.2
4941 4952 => 32.3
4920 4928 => 28.9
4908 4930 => 29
